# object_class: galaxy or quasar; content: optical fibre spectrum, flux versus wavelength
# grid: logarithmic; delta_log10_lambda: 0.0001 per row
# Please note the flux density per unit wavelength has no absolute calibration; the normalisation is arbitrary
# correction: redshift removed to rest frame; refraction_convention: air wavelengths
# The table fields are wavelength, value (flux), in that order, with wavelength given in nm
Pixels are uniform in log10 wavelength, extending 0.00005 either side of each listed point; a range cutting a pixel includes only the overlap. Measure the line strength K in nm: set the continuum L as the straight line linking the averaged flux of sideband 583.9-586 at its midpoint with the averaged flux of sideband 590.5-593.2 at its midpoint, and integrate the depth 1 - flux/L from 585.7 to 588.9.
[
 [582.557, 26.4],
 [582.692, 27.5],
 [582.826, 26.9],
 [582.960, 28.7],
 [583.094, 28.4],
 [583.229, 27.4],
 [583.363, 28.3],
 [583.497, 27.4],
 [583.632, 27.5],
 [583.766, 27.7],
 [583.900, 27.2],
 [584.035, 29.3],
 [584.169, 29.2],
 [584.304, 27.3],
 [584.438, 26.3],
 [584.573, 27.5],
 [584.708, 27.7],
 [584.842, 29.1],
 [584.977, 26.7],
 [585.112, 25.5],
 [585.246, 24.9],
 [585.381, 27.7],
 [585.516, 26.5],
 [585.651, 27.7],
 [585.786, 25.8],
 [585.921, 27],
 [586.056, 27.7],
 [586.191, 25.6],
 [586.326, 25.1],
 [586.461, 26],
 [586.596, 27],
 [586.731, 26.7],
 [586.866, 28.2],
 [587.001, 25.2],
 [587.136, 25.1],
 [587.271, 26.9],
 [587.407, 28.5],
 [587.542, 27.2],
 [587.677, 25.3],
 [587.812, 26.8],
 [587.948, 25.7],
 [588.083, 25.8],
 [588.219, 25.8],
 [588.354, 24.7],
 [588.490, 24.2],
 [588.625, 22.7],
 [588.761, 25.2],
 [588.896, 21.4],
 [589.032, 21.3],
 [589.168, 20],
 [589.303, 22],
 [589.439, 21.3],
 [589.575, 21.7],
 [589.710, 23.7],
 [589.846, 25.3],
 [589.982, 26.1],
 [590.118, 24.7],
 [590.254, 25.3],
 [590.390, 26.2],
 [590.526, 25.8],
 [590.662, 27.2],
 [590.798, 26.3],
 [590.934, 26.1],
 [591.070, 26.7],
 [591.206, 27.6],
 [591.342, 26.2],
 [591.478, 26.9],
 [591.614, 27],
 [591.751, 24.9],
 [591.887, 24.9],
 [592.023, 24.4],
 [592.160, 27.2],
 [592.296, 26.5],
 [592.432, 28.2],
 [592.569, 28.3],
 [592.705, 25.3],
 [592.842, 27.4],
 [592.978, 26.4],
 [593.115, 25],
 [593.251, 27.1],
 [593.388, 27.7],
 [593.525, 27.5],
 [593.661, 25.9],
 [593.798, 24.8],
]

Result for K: 0.12 nm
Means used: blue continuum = 27.2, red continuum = 26.4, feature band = 25.9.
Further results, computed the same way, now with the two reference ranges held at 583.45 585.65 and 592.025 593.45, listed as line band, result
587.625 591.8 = 0.33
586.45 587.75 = 0.03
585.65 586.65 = 0.03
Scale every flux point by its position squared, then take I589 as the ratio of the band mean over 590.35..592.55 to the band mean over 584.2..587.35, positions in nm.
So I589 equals 1.01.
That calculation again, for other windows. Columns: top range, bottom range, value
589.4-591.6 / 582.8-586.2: 0.95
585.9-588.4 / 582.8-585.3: 0.97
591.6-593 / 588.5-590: 1.17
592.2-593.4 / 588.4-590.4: 1.16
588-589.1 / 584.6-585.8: 0.90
